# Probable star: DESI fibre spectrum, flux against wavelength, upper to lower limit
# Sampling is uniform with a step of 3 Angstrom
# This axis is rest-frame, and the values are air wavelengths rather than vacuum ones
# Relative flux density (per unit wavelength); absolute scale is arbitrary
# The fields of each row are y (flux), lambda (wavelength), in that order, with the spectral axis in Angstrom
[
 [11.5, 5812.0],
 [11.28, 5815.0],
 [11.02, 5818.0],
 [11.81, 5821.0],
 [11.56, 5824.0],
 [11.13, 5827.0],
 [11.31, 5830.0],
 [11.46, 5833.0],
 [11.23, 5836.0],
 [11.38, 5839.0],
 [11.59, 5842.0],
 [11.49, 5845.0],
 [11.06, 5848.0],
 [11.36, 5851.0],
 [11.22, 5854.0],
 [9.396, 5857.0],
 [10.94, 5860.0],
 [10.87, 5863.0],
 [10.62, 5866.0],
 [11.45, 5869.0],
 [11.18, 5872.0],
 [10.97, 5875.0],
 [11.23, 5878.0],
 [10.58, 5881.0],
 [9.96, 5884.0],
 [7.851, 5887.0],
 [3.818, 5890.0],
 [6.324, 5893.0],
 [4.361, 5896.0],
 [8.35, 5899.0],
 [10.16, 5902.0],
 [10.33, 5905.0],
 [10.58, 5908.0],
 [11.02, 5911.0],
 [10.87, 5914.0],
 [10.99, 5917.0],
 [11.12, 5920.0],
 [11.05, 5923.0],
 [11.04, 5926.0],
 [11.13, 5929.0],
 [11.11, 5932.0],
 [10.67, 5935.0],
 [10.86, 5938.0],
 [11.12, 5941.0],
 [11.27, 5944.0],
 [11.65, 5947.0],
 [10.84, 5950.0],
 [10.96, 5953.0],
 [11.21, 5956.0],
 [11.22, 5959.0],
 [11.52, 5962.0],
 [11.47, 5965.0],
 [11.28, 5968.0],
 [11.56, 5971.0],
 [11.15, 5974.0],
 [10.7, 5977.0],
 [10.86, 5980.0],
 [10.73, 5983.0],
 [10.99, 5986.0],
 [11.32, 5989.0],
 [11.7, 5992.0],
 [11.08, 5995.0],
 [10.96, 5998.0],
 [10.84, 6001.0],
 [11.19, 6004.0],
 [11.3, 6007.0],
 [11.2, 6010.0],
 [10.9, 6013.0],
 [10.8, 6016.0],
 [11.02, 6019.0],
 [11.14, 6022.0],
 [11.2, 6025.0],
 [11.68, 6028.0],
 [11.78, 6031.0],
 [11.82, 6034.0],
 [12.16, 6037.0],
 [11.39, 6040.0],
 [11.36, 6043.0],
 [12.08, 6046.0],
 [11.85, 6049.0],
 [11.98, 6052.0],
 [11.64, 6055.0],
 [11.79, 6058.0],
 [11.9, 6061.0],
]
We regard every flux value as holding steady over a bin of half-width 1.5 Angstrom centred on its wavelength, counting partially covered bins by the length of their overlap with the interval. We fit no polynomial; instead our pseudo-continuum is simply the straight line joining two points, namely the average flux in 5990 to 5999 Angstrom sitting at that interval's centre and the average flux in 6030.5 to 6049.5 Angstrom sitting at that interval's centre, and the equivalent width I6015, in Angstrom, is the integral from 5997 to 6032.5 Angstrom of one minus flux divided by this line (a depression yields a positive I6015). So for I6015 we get 1.0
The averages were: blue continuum 11.3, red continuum 11.8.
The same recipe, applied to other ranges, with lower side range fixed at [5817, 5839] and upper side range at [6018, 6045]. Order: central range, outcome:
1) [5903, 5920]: 0.98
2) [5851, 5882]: 1.42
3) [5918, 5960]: 1.35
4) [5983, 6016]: 1.11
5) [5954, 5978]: 0.43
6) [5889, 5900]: 5.53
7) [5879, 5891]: 3.21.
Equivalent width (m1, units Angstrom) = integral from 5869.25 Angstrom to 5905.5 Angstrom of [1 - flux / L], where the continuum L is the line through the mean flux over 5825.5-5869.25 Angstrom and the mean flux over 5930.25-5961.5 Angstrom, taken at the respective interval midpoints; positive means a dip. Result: 7.5 Angstrom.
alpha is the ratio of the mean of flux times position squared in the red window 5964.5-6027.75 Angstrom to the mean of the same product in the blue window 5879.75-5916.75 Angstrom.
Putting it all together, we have 1.31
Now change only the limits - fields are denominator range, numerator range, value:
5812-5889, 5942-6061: 1.09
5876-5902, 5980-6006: 1.44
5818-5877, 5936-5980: 1.04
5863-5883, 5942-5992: 1.05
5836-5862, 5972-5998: 1.05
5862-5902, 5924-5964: 1.25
